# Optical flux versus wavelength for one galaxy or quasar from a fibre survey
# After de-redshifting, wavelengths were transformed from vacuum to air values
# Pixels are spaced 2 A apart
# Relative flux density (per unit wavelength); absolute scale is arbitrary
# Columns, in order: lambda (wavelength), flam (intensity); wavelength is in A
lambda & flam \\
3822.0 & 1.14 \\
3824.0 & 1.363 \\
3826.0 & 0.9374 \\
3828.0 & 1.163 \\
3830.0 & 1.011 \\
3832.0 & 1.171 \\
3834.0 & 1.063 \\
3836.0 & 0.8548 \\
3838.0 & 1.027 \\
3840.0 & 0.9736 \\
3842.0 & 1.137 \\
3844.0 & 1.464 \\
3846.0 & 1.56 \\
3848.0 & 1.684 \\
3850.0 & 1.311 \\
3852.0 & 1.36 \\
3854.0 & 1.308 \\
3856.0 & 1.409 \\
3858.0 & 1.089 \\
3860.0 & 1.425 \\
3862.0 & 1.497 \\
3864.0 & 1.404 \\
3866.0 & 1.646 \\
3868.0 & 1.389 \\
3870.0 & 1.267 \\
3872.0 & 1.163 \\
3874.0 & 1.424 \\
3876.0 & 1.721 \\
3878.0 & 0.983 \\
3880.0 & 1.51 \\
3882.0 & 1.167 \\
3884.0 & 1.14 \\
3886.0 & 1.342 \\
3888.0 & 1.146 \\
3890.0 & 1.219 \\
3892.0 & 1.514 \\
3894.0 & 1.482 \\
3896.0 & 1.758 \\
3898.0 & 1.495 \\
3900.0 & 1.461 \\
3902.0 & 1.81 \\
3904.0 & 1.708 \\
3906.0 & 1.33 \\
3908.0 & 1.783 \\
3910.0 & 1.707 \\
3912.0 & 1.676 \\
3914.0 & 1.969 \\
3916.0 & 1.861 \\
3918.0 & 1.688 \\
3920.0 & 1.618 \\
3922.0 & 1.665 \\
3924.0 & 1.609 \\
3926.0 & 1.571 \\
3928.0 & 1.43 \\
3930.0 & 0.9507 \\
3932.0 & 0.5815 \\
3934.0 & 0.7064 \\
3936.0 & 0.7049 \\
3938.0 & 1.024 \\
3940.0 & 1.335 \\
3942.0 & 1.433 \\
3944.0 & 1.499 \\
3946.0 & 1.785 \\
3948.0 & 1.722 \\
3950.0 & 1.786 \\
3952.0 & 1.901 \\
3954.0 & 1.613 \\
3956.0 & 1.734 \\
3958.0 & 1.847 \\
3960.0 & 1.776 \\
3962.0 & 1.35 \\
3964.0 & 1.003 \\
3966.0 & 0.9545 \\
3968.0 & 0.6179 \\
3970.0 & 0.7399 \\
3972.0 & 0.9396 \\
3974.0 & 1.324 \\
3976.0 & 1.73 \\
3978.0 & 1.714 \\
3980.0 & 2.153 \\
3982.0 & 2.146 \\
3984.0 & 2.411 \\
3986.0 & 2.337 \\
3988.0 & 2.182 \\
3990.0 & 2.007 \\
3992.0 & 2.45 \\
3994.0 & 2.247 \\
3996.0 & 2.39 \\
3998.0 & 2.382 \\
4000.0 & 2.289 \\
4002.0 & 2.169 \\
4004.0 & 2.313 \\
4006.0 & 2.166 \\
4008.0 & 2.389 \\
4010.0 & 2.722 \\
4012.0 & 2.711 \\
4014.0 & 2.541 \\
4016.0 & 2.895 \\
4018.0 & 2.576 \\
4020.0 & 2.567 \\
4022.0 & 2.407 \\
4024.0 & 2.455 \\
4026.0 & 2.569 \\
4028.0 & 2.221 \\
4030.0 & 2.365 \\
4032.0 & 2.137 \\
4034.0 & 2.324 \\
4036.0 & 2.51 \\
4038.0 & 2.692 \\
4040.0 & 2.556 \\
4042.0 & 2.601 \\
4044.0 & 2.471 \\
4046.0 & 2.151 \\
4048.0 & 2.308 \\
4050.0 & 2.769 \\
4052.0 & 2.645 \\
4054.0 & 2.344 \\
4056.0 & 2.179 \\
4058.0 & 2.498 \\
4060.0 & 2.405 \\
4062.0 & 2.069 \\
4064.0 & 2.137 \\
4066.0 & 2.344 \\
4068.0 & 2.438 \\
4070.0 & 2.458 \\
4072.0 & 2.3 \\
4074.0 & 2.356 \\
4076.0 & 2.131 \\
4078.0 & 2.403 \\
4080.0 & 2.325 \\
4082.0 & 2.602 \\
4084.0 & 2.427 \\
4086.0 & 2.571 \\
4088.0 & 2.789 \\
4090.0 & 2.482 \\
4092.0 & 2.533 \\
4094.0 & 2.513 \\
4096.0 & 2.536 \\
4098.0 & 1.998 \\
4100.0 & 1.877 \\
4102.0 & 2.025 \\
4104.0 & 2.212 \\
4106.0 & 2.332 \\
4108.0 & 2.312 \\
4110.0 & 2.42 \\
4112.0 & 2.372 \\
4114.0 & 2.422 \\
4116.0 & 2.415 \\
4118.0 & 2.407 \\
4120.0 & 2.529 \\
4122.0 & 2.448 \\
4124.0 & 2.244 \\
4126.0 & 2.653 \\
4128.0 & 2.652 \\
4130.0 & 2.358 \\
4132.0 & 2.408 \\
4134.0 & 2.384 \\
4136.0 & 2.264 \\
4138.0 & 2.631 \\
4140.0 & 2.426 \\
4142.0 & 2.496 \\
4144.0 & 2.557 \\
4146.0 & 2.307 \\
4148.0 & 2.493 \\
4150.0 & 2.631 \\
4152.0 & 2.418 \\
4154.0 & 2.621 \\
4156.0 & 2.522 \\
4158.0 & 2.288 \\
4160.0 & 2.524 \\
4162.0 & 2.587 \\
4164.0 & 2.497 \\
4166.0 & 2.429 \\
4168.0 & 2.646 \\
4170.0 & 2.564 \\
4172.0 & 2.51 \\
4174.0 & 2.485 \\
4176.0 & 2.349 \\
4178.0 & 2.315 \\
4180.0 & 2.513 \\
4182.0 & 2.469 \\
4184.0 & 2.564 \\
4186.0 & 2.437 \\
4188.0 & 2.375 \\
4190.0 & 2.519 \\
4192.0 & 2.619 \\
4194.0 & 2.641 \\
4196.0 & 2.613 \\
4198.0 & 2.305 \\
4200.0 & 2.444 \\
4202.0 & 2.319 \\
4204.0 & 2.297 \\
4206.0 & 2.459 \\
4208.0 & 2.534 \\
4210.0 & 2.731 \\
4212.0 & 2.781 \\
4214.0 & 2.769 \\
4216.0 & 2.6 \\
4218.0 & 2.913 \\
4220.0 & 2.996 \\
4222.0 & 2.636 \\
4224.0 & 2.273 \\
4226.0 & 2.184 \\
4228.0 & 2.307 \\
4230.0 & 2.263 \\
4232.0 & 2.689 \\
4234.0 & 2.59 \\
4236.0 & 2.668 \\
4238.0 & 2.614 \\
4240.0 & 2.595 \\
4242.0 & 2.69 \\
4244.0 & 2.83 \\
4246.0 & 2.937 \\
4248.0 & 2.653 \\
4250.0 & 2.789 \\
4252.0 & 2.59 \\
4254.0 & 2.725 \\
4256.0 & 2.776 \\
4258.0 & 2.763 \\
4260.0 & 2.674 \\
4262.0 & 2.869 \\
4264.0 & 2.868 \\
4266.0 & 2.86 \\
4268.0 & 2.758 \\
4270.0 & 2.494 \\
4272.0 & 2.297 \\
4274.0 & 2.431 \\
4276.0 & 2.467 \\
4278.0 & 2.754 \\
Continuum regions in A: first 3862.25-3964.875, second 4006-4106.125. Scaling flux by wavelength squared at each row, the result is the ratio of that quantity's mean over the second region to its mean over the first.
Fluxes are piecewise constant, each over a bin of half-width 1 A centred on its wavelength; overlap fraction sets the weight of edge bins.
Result 1.78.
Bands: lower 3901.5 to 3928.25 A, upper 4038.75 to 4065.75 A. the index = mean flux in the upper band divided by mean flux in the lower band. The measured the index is 1.43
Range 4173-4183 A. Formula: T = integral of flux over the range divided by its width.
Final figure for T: 2.43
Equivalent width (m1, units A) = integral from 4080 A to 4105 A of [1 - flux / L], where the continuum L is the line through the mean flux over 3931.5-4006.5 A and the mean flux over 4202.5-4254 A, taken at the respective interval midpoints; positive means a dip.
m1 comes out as -3.0 A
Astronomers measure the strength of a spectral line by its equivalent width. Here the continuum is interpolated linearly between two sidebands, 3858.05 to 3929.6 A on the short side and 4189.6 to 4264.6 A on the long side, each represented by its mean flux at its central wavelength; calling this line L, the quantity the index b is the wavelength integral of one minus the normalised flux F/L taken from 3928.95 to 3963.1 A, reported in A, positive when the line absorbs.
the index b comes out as 5.71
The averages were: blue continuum 1.49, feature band 1.4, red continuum 2.62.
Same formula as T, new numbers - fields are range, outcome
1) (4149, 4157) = 2.55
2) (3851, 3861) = 1.32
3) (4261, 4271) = 2.77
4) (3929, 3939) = 0.793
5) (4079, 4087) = 2.48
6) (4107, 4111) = 2.37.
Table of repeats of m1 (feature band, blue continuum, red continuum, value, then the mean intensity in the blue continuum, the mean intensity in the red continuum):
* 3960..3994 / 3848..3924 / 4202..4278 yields 2.5 A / 1.48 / 2.63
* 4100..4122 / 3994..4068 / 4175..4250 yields 1.4 A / 2.42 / 2.56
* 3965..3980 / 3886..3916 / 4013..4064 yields 6.1 A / 1.58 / 2.44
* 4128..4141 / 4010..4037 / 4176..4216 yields 0.4 A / 2.49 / 2.51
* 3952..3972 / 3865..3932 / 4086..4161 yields 5.0 A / 1.48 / 2.42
